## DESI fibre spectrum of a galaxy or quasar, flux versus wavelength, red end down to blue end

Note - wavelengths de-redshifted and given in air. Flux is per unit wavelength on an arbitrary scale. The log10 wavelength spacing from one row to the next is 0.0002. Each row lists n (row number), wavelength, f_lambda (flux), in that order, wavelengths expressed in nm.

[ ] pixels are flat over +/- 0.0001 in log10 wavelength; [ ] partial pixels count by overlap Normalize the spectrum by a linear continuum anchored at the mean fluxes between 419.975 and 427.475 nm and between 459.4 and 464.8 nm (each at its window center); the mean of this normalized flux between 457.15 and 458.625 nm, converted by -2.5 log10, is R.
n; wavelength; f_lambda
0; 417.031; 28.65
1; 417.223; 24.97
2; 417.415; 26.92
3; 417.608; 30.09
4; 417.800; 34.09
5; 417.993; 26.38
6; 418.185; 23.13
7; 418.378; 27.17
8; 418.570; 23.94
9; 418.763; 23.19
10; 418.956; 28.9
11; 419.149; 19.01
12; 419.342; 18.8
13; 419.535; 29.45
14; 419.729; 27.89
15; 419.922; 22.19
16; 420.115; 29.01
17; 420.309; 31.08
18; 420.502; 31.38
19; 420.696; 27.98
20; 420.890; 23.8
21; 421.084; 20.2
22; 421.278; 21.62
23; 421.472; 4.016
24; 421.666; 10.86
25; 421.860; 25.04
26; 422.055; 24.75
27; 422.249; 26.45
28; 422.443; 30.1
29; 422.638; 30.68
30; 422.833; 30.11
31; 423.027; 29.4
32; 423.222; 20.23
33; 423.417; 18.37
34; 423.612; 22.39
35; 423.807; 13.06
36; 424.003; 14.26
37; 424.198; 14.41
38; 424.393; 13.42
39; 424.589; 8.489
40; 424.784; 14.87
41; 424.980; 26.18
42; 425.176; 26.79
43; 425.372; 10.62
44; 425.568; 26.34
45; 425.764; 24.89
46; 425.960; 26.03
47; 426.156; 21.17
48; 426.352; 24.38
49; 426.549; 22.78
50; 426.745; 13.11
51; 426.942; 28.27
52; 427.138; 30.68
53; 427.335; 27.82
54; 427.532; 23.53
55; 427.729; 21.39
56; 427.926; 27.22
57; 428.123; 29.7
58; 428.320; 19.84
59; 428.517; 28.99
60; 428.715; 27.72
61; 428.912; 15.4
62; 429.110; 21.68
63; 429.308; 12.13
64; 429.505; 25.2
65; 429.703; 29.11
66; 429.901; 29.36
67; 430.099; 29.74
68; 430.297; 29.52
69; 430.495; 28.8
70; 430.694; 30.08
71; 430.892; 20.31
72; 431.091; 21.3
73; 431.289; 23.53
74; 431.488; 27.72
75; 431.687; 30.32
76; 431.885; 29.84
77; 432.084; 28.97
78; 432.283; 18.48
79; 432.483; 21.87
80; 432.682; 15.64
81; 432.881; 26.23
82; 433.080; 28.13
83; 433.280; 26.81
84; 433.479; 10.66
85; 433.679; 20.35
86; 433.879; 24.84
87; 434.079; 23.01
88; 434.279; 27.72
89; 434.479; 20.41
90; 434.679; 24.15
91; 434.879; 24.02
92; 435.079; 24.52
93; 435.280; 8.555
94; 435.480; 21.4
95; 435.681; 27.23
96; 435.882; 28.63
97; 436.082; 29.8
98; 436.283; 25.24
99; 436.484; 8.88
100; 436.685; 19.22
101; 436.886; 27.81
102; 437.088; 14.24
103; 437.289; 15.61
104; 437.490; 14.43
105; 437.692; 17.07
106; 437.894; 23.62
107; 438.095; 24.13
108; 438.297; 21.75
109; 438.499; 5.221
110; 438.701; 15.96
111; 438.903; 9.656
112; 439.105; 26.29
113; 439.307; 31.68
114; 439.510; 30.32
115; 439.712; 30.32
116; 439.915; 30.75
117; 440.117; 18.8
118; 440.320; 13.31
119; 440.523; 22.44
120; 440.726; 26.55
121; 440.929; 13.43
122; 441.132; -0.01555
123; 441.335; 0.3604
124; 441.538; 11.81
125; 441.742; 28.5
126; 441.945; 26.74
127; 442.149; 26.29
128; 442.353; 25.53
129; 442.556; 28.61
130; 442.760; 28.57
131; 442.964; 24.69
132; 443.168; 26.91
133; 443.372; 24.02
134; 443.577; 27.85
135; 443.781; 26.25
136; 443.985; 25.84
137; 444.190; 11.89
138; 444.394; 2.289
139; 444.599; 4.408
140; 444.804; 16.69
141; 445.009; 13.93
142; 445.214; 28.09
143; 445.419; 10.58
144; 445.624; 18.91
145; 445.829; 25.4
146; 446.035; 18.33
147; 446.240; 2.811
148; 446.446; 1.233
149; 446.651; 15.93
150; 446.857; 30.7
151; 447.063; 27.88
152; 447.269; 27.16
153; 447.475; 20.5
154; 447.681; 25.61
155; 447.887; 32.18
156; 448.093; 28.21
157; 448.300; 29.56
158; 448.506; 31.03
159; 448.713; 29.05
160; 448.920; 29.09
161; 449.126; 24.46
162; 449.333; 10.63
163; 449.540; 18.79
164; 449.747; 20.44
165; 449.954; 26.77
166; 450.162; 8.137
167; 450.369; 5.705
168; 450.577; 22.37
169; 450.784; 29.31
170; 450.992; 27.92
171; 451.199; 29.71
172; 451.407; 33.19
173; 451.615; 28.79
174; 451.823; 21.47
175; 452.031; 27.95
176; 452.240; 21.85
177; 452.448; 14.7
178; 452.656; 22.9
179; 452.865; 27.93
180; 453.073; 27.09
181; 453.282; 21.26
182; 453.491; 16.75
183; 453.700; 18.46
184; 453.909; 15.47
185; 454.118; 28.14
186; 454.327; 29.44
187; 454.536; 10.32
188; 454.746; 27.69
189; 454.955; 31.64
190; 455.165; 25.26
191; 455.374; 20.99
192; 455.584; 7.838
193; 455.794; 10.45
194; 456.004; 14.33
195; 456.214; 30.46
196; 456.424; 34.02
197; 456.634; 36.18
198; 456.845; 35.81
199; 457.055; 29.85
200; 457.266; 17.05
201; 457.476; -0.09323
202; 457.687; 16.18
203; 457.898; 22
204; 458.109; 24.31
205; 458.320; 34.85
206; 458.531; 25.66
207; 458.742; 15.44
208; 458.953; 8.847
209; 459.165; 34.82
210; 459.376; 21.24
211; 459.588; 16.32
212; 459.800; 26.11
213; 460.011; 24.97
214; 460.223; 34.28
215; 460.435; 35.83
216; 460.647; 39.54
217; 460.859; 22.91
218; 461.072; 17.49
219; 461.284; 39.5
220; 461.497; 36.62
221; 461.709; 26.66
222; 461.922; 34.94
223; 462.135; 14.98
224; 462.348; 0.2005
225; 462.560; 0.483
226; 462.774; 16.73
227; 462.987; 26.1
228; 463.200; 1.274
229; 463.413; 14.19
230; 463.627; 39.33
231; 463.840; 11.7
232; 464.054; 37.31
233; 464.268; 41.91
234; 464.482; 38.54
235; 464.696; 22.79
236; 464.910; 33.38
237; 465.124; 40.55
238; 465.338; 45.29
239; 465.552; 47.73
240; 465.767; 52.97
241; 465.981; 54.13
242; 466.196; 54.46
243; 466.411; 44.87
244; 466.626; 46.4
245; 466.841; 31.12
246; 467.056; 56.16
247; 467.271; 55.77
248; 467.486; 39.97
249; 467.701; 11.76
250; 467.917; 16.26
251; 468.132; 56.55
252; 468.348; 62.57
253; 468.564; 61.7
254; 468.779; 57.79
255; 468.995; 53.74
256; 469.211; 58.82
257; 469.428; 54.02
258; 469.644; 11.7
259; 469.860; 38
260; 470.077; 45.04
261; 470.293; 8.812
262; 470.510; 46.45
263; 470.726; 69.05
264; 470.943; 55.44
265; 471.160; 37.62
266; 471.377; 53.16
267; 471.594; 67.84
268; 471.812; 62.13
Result 0.219 mag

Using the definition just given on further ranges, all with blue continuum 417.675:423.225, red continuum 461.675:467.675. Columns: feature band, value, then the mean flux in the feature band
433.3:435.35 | 0.28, 21.2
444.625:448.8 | 0.36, 21.4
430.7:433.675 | 0.15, 23.7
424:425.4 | 0.48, 16.5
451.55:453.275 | 0.28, 23.8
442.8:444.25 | 0.19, 24.5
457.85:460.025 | 0.35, 23.1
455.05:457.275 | 0.29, 24.2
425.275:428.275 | 0.10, 23.8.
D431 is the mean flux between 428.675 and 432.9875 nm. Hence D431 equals 24.6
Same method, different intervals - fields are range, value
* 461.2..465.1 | 24.5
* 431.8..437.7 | 21.8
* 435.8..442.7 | 20.4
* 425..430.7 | 24.5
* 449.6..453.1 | 23.2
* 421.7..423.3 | 26.5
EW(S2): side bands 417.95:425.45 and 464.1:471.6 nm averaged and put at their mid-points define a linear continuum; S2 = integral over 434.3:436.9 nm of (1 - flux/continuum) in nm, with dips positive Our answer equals 0.60 nm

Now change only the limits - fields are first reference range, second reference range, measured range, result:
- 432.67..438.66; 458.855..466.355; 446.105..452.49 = 0.61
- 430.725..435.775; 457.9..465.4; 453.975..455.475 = 0.03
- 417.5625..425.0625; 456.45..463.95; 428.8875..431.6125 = -0.23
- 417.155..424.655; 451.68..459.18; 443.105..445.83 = 0.51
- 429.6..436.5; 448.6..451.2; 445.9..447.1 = 0.34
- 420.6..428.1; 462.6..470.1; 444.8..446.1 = 0.49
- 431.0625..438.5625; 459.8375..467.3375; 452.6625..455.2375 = 0.51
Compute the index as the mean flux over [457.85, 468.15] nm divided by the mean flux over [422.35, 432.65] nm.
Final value 1.30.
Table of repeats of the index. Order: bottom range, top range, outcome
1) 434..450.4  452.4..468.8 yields 1.39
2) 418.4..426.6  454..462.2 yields 1.11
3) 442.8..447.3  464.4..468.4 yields 2.27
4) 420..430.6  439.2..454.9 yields 0.94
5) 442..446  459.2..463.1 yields 1.16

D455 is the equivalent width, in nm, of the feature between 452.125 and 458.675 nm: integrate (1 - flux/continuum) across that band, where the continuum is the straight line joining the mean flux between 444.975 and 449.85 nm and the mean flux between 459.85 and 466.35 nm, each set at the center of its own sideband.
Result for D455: 0.91 nm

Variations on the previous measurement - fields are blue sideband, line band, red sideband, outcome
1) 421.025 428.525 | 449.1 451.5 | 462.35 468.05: 0.65 nm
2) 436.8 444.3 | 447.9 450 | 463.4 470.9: 0.19 nm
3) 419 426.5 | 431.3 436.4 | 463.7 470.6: 0.62 nm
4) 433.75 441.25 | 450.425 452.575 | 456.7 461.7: -0.14 nm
